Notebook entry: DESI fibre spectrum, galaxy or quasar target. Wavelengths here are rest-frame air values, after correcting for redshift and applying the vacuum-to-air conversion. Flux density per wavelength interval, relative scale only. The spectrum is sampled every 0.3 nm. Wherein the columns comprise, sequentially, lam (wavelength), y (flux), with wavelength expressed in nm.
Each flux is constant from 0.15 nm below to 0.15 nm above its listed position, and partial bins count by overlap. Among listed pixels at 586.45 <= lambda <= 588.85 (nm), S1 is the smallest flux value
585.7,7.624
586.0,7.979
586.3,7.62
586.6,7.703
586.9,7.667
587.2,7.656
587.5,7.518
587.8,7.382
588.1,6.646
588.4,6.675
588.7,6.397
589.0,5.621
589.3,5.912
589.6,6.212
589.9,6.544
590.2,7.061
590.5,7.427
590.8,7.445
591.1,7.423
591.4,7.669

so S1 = 6.397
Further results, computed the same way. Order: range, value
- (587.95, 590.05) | 5.621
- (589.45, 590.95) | 6.212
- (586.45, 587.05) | 7.667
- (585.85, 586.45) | 7.62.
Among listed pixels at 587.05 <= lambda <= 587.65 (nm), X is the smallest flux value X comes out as 7.518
